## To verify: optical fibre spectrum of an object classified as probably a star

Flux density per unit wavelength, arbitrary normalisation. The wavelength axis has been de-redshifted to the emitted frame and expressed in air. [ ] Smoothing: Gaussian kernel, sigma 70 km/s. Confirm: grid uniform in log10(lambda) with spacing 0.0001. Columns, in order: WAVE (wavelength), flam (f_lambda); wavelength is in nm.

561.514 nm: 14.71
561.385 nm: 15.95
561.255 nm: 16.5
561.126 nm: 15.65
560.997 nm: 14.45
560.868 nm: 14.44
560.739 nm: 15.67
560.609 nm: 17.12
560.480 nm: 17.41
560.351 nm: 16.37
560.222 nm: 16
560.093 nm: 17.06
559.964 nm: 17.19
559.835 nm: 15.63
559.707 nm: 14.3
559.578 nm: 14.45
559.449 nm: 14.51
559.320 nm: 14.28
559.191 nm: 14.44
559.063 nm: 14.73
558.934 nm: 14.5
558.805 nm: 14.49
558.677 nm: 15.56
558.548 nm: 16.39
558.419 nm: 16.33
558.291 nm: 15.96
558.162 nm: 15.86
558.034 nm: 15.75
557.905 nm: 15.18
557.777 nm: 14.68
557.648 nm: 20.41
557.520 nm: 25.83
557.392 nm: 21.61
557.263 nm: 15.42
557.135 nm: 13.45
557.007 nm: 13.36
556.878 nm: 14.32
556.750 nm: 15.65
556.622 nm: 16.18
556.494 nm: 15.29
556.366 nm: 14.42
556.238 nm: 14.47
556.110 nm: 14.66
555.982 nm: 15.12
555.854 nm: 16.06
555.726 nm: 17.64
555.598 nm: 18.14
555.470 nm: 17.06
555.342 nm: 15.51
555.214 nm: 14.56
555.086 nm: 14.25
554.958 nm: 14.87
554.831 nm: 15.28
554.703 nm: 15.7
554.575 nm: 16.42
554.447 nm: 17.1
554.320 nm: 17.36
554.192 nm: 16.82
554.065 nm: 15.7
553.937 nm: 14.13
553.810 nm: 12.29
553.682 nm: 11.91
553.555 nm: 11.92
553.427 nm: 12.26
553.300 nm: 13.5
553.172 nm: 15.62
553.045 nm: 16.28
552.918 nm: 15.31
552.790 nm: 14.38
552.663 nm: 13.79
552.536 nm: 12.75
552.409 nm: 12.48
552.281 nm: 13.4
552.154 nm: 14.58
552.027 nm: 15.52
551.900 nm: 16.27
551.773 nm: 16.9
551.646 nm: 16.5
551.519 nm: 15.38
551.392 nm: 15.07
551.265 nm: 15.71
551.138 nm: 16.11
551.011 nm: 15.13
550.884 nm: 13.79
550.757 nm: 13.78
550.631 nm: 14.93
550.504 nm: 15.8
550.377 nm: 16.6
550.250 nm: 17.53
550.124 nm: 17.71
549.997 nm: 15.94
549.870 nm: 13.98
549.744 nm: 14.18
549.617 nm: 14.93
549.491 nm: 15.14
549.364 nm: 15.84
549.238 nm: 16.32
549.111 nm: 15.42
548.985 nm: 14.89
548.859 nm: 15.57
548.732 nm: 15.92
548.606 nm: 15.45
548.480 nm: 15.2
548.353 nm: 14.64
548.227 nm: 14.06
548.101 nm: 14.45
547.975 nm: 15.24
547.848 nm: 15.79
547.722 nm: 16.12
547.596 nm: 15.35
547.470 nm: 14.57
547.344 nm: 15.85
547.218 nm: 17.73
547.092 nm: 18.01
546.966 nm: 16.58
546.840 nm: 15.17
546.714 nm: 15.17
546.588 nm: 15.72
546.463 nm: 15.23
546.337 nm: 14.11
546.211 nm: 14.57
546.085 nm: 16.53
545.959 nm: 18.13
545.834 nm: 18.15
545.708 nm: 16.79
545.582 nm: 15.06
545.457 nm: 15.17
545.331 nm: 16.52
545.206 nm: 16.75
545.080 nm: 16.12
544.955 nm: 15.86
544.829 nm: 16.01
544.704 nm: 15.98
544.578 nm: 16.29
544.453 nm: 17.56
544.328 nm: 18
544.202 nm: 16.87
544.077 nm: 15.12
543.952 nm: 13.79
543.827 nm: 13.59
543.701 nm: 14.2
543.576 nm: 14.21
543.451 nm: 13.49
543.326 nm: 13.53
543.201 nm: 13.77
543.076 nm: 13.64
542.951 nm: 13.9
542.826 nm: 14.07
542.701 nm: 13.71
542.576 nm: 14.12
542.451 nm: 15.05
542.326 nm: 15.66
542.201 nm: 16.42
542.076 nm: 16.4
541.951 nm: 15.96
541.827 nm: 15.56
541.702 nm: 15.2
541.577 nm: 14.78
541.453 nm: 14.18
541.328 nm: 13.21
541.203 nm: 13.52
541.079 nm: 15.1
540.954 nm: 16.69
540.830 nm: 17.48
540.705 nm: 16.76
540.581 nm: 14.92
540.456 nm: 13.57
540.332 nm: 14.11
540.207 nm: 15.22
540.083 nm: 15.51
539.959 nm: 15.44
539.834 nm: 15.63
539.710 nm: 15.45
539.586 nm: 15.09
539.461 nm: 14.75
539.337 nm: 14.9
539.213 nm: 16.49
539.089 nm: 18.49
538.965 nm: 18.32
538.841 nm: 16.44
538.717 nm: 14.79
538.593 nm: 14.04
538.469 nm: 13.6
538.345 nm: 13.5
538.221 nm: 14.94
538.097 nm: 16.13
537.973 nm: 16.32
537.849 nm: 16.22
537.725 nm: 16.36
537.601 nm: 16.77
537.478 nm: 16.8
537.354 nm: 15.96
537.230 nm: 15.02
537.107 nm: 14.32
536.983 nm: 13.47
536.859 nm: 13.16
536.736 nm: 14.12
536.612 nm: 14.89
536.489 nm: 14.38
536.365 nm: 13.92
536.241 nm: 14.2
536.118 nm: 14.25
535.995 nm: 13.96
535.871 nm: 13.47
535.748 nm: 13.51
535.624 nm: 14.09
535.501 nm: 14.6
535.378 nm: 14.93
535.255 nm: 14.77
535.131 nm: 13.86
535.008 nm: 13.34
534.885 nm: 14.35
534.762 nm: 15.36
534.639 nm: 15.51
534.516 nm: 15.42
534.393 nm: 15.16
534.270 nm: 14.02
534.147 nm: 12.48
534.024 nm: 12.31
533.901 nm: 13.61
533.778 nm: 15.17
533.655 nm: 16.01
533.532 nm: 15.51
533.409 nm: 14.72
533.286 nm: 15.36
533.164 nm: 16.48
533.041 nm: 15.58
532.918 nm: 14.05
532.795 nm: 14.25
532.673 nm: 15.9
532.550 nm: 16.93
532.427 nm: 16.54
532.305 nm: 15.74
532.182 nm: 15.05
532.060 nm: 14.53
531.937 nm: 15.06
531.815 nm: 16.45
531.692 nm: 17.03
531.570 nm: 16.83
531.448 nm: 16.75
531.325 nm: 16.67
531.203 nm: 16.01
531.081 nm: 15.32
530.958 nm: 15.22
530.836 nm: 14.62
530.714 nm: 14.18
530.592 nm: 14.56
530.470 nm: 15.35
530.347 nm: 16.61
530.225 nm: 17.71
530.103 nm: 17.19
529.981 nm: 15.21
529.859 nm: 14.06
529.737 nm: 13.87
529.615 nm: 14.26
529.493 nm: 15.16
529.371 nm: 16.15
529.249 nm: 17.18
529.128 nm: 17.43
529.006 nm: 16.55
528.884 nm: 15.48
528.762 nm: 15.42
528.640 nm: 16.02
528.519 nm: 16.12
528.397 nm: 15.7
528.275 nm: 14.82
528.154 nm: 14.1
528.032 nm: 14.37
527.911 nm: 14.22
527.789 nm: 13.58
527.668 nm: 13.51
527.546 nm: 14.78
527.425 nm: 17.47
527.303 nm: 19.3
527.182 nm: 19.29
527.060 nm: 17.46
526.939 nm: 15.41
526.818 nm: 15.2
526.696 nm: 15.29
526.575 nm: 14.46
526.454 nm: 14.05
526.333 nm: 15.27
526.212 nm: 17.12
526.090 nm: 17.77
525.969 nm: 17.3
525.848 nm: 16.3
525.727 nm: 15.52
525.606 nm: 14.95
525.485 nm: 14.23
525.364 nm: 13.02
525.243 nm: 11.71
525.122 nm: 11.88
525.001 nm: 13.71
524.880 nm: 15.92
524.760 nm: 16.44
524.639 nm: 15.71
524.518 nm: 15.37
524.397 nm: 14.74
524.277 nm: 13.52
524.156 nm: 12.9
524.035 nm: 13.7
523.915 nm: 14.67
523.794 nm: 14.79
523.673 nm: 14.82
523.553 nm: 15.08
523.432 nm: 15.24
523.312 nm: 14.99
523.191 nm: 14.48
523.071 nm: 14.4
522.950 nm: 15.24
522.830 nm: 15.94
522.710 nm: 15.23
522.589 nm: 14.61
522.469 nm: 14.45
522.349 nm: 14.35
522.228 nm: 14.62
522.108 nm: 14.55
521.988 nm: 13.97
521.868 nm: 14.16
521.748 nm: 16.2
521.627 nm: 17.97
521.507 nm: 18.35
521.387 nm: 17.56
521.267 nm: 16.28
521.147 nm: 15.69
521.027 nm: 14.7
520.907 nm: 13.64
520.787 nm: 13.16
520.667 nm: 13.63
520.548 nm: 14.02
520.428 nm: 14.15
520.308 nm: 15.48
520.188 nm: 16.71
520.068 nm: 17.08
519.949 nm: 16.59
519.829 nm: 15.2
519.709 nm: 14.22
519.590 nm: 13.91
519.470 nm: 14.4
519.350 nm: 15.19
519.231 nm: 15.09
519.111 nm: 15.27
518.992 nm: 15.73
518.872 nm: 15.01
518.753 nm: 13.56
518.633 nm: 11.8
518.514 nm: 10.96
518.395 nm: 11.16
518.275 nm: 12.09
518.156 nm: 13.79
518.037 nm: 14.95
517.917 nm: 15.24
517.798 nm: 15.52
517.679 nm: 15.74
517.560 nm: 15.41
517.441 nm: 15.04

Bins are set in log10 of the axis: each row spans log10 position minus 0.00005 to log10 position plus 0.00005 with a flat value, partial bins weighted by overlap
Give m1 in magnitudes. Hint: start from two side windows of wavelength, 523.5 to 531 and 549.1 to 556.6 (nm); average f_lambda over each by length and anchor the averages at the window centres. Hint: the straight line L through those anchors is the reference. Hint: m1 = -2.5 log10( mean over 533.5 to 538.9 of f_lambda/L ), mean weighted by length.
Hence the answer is 0.04 mag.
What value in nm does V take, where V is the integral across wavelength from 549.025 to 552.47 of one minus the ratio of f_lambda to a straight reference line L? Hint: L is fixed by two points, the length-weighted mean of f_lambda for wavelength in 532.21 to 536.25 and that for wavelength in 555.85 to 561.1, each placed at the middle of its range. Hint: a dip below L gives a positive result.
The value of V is 0.02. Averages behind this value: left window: 14.7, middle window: 15.4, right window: 15.8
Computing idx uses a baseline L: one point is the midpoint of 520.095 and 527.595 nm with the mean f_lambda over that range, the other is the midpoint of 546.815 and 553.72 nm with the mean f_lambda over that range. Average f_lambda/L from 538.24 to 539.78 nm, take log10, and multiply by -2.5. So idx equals -0.02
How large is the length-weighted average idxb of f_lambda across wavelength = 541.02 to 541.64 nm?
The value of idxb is 14.2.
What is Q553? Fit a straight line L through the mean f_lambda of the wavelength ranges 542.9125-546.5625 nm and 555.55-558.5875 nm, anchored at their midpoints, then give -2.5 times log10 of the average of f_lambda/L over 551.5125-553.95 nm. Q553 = 0.129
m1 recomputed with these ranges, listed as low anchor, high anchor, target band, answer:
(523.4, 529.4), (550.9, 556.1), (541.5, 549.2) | -0.02 mag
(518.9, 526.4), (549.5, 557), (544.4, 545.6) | -0.07 mag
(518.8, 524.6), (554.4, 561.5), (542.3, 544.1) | 0.11 mag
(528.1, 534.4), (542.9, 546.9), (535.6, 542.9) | 0.03 mag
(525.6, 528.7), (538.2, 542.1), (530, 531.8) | -0.02 mag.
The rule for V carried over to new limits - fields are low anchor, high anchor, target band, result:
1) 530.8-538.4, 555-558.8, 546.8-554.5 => 0.310 nm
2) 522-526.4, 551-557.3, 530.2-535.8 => -0.094 nm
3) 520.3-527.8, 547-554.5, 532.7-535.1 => 0.076 nm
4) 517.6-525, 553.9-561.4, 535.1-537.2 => 0.155 nm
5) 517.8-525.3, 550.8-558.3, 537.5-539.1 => -0.076 nm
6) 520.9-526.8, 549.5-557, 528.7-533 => -0.178 nm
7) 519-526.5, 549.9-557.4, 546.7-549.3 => -0.075 nm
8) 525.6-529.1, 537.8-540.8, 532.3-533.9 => 0.015 nm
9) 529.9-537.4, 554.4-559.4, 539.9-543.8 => 0.130 nm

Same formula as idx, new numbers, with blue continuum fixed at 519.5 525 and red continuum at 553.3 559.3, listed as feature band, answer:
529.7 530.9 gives -0.01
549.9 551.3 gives -0.01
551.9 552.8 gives 0.11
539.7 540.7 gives 0.02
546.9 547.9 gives -0.05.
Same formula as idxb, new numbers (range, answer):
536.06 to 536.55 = 14.2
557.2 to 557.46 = 18.6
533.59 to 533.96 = 14.9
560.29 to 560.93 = 16.2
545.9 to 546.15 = 17.3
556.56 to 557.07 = 14.9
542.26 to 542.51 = 15.4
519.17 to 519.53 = 14.9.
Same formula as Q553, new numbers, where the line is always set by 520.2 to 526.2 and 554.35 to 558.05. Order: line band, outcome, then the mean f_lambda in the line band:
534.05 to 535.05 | 0.07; 14.4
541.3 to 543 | 0.05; 14.9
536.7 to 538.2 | 0.01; 15.4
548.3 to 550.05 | 0.05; 15.2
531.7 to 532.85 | -0.03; 15.7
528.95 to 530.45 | -0.05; 15.9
